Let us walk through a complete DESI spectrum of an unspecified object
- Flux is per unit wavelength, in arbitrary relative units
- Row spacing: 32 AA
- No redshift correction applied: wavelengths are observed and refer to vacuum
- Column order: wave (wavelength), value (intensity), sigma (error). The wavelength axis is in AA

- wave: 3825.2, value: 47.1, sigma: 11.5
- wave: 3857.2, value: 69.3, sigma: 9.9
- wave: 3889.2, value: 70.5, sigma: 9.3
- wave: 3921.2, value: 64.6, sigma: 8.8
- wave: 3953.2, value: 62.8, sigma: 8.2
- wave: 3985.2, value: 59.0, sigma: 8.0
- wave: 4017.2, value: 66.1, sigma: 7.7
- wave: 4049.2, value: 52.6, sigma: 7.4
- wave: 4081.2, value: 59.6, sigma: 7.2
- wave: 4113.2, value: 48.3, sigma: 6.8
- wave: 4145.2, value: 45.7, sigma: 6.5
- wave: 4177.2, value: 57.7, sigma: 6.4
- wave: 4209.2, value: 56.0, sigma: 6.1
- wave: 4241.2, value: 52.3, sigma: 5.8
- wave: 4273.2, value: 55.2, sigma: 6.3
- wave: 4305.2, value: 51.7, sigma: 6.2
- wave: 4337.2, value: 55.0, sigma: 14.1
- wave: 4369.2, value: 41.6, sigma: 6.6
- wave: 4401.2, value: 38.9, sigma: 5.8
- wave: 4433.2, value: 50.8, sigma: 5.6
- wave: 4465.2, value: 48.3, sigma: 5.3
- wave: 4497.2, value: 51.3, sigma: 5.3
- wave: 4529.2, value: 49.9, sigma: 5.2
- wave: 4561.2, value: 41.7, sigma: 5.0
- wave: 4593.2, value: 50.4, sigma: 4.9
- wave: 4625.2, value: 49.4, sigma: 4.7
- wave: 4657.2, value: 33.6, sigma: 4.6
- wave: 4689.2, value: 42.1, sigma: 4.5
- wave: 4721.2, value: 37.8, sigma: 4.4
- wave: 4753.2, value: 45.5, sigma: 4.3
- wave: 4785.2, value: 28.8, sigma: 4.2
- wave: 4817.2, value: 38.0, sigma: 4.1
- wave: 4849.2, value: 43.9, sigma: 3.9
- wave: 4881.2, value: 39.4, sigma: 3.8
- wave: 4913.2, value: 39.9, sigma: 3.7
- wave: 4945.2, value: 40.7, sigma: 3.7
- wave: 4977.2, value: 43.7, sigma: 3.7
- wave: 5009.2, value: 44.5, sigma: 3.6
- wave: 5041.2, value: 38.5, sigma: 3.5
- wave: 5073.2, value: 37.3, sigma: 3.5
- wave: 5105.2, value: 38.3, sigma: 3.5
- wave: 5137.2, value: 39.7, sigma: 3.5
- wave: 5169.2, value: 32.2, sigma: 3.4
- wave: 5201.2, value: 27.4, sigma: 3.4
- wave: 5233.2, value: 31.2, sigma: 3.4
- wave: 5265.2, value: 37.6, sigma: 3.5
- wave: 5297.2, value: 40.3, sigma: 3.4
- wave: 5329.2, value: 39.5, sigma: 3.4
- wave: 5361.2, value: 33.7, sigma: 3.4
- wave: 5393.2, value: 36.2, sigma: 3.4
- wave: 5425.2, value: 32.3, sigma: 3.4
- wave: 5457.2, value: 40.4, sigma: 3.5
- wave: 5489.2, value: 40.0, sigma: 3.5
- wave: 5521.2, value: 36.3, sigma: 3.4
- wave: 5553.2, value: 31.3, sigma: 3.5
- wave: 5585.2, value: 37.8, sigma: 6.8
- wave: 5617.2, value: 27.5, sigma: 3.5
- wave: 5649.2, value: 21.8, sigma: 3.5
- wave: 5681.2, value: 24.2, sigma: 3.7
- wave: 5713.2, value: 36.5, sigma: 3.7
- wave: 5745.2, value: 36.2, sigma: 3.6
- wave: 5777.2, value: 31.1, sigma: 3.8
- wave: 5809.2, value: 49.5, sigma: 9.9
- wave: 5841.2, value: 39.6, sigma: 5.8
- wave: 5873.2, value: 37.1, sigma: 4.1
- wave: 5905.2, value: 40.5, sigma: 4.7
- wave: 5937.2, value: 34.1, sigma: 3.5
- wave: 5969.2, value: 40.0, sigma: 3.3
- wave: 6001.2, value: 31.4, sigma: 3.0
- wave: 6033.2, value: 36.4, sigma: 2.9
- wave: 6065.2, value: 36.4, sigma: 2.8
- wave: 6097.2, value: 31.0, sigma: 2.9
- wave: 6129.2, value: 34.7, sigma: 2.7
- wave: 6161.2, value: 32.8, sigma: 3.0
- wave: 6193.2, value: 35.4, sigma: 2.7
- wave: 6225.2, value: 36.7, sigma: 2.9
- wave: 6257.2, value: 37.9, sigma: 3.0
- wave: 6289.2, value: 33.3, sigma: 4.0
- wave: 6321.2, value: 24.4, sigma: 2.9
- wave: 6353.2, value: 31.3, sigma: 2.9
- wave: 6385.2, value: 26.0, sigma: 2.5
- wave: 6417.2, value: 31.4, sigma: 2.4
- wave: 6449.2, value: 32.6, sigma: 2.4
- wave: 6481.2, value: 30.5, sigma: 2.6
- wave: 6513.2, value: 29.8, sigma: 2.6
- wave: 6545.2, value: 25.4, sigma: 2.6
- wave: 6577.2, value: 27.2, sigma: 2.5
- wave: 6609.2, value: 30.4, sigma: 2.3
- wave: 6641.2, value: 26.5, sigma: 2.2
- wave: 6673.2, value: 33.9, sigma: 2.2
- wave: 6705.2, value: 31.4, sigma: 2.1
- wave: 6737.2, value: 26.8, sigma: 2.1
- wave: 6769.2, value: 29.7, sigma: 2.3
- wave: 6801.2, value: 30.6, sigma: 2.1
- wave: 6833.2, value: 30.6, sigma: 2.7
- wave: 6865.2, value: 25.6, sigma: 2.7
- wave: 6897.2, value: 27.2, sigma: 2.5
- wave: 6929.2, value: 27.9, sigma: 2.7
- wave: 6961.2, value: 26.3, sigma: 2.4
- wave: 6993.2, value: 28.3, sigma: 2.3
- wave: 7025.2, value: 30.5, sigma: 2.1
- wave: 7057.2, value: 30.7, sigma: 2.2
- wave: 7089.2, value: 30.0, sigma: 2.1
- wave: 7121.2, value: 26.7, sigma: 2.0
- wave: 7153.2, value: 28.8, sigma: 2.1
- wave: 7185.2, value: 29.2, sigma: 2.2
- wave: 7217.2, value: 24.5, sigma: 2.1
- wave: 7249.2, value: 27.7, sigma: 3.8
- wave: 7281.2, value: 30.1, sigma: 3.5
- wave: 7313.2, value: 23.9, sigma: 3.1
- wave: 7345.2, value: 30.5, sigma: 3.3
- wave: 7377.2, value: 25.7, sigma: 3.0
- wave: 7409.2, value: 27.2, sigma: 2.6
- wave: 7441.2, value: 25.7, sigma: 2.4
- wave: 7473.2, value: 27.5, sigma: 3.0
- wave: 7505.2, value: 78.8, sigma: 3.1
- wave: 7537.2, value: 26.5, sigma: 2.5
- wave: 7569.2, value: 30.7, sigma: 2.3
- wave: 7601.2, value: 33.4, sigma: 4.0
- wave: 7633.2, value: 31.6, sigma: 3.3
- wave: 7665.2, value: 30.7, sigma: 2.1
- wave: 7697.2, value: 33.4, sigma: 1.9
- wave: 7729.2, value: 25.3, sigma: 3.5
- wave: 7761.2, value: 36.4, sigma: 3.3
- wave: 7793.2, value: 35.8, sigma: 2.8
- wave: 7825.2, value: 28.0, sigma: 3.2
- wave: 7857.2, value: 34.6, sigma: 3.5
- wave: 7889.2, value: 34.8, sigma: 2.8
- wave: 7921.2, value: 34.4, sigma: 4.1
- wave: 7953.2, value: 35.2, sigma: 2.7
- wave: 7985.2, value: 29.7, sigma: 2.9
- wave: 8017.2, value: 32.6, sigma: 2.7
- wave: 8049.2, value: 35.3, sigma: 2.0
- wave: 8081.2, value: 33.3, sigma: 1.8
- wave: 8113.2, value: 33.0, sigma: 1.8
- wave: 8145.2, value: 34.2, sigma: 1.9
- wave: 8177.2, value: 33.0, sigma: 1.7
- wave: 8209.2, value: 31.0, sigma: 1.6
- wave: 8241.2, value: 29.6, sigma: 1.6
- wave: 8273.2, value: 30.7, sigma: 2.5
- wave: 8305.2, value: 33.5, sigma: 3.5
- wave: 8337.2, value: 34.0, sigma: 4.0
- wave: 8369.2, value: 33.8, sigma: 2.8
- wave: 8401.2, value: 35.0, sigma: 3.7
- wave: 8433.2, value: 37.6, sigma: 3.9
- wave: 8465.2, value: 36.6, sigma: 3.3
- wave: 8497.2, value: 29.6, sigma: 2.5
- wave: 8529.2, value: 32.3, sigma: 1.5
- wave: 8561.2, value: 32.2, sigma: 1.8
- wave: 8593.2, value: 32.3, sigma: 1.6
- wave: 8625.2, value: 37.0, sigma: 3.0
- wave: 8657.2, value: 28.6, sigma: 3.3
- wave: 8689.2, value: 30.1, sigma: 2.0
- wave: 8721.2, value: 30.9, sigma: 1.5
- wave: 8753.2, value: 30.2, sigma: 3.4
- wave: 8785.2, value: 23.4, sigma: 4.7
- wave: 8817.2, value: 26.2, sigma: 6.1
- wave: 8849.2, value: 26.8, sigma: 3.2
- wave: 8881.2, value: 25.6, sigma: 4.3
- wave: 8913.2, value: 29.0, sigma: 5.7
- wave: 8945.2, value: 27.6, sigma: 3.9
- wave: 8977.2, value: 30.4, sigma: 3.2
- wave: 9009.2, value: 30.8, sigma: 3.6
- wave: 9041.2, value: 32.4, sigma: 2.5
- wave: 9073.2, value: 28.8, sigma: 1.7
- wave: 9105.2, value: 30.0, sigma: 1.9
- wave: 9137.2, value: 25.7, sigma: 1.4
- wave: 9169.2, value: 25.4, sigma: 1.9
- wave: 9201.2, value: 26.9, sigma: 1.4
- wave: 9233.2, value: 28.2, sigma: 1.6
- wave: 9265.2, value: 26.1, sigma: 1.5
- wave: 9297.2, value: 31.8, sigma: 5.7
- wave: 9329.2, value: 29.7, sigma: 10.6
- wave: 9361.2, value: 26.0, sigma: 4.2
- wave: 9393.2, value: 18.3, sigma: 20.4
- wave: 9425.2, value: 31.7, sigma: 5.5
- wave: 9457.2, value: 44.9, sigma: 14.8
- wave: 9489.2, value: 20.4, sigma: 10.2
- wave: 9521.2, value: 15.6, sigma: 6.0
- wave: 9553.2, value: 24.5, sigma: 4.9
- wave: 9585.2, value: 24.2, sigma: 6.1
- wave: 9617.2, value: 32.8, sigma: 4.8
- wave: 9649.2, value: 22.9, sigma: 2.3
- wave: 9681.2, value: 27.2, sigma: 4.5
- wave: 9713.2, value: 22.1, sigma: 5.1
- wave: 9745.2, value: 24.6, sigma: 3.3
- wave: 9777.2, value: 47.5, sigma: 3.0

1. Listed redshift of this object 1.01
